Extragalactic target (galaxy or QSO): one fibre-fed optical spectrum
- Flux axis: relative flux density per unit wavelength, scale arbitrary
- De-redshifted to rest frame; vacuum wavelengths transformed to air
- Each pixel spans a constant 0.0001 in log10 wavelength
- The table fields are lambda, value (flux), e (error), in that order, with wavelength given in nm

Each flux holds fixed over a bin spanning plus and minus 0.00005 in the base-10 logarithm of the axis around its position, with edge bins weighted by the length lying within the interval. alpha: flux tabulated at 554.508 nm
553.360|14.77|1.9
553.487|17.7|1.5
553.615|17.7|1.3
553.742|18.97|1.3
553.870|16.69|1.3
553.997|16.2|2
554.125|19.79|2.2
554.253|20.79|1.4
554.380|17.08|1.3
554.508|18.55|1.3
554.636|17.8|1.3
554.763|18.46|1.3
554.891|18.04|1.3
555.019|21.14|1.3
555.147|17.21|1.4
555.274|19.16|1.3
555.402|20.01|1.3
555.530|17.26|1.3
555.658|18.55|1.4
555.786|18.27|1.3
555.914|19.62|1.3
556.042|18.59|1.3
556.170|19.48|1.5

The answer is 18.55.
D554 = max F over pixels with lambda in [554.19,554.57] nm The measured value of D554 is 20.79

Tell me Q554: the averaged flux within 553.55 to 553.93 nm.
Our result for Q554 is 17.8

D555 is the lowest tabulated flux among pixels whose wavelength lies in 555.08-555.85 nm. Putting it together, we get 17.21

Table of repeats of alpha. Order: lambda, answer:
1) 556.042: 18.59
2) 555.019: 21.14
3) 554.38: 17.08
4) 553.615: 17.7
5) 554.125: 19.79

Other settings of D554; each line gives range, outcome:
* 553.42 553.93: 18.97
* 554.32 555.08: 21.14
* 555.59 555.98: 19.62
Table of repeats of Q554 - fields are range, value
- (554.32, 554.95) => 18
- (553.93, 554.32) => 18.9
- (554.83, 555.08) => 19.6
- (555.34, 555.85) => 18.5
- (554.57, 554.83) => 18.1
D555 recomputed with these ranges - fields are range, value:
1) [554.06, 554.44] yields 17.08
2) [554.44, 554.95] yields 17.8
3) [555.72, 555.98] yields 18.27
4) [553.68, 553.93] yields 16.69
